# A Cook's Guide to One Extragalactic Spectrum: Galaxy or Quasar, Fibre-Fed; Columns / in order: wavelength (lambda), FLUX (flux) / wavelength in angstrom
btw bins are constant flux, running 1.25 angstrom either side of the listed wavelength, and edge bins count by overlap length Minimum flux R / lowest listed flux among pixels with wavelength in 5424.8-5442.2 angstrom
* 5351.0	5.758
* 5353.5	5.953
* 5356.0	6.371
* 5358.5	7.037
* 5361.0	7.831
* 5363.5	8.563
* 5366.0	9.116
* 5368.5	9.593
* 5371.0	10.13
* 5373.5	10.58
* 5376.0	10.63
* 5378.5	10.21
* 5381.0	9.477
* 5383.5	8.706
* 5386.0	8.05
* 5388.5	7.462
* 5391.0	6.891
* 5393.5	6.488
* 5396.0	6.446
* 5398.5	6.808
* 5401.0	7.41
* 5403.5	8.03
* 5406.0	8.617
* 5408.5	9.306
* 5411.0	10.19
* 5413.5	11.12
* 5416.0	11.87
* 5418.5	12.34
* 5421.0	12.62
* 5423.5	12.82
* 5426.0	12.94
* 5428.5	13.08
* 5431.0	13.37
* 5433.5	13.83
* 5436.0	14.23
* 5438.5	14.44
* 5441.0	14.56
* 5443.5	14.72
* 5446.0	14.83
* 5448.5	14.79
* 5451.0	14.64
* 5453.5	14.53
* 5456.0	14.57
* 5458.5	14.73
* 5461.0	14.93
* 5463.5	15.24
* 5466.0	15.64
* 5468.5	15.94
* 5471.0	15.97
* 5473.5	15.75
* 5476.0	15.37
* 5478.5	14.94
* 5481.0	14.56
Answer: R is 12.94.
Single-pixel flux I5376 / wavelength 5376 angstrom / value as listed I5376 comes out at 10.63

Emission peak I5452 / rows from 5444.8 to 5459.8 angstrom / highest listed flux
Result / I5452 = 14.83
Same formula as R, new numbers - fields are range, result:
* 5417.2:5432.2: 12.34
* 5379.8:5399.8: 6.446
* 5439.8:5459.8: 14.53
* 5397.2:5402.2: 6.808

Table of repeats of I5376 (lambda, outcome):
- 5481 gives 14.56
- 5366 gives 9.116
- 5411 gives 10.19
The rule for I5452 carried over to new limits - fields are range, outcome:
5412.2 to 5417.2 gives 11.87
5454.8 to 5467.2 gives 15.64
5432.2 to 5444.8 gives 14.72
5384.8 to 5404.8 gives 8.05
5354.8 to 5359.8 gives 7.037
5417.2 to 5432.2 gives 13.37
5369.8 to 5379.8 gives 10.63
